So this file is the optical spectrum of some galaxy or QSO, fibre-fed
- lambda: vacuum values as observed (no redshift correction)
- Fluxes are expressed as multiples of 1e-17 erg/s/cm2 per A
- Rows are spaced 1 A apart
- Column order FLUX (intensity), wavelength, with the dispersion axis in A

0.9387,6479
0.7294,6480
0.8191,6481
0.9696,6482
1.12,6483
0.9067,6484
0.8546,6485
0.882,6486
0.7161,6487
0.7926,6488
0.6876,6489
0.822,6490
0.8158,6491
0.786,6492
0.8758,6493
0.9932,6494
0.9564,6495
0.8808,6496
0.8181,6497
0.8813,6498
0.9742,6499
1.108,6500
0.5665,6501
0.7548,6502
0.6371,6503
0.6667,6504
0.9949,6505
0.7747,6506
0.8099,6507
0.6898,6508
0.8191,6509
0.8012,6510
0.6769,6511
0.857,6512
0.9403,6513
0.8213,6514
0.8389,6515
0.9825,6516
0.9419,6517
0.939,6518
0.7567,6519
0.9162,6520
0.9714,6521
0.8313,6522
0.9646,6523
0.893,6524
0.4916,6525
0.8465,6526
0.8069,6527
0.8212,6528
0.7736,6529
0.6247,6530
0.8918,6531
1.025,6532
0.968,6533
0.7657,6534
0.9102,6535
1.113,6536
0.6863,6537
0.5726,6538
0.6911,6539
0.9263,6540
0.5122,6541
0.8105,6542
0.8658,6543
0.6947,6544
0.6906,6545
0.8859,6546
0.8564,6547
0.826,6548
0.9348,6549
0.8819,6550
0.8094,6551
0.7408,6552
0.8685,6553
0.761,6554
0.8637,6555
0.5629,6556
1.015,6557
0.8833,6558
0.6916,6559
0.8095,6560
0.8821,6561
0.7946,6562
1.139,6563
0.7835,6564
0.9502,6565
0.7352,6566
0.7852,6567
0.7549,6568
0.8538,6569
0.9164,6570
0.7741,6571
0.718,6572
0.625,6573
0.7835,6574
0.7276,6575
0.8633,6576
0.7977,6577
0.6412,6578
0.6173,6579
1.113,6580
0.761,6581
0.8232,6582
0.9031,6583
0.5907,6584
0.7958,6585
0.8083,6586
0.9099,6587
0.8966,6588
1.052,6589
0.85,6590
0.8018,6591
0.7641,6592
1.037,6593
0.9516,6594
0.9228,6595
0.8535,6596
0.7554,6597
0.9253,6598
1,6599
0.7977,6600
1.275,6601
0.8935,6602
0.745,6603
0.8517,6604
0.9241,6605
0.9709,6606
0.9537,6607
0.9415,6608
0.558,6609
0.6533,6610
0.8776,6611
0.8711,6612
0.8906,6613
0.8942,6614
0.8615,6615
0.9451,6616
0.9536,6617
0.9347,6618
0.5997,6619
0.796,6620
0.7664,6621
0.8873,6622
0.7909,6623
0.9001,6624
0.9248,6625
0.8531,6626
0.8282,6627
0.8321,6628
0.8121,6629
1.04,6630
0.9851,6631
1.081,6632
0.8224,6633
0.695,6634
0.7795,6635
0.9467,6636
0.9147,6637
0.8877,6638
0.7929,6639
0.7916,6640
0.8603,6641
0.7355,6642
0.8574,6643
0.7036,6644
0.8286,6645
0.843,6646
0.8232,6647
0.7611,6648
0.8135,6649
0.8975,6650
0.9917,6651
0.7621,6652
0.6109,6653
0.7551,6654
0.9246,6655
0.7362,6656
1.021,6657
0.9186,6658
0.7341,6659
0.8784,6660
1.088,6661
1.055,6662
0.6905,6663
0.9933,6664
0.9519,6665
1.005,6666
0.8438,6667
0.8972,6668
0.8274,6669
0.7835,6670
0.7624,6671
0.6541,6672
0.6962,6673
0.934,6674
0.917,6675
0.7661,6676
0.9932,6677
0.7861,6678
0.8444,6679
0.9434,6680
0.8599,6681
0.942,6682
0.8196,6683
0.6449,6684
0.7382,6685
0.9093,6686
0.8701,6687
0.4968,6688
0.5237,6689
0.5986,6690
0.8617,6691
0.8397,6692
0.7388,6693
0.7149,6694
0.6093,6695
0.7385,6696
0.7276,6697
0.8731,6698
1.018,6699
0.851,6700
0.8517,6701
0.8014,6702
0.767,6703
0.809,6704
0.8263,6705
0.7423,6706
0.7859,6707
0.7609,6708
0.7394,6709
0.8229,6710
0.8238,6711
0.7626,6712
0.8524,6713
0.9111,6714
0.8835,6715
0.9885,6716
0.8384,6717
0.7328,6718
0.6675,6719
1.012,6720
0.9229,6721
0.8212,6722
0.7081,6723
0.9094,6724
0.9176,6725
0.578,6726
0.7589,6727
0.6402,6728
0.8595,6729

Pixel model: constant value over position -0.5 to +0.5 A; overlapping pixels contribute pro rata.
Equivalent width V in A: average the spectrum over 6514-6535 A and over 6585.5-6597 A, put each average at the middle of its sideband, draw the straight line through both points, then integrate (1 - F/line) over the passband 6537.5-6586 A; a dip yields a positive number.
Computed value 4.2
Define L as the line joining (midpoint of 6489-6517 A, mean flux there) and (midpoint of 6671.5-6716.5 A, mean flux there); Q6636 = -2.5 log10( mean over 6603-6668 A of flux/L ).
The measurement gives -0.06 mag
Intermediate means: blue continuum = 0.834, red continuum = 0.801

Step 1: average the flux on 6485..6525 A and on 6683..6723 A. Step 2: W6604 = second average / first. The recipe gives 0.9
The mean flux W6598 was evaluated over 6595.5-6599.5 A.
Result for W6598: 0.884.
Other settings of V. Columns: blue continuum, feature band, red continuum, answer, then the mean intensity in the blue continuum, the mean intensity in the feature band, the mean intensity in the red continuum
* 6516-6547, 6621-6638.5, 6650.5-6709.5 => -1.25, 0.823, 0.878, 0.817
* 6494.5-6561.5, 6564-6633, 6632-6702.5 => -2.29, 0.824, 0.851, 0.824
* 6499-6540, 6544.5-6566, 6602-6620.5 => -0.07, 0.827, 0.837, 0.847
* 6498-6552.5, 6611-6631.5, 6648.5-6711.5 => -1.22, 0.822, 0.869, 0.819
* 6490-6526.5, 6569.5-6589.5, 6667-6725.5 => 0.54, 0.841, 0.806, 0.808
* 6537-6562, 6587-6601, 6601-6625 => -1.17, 0.791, 0.907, 0.857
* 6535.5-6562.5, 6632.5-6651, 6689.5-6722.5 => -0.43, 0.801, 0.824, 0.809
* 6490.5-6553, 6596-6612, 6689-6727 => -1.13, 0.829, 0.874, 0.801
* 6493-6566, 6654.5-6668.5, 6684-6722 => -1.87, 0.831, 0.91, 0.793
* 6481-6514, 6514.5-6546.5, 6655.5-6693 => 0.44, 0.838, 0.825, 0.832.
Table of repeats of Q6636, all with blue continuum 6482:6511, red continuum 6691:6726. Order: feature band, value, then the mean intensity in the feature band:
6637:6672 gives -0.03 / 0.846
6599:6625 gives -0.05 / 0.865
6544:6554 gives 0.01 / 0.822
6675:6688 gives -0.02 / 0.833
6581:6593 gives -0.02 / 0.841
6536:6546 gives 0.12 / 0.745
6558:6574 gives 0.02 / 0.815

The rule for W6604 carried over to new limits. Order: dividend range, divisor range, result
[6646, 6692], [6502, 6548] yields 1.02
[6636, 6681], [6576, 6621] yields 0.99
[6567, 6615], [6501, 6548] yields 1.04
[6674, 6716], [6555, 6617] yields 0.95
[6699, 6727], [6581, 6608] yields 0.93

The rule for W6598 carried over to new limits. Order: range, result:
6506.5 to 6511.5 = 0.759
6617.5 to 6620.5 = 0.777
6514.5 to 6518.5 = 0.926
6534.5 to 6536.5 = 1.01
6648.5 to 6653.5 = 0.815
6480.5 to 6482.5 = 0.894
